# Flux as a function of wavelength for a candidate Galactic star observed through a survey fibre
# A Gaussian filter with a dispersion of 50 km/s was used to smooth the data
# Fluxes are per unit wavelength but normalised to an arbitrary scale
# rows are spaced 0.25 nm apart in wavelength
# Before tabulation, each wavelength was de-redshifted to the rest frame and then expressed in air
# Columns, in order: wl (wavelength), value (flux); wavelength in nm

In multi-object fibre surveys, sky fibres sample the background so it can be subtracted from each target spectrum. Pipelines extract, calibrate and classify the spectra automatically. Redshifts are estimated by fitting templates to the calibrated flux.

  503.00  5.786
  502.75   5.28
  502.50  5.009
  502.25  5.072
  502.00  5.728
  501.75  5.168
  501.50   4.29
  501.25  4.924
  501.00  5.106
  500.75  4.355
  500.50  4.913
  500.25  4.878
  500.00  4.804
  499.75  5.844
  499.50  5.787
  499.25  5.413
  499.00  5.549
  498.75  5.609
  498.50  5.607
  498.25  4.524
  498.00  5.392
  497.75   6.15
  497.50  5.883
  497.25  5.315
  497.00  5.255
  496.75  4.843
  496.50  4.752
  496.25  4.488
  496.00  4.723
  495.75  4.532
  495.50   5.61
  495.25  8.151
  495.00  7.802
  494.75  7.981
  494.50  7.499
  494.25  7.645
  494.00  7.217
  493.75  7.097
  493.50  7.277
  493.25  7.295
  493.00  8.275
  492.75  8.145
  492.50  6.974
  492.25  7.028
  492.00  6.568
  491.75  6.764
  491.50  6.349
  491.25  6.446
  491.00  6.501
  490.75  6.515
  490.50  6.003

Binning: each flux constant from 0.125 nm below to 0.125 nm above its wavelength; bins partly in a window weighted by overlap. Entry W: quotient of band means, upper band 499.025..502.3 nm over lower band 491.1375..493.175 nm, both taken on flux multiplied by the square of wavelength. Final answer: 0.75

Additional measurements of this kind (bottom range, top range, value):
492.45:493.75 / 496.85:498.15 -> 0.75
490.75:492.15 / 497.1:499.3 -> 0.86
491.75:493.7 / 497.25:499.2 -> 0.77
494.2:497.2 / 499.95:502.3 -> 0.83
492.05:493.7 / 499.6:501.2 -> 0.69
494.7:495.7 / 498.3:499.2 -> 0.78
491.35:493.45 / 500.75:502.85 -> 0.73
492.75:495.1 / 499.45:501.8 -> 0.67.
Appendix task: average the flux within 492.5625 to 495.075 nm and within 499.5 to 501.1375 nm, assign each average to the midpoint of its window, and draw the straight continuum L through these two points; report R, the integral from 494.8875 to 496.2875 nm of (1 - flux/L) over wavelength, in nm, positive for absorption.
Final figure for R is 0.199 nm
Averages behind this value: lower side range 7.6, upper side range 5.04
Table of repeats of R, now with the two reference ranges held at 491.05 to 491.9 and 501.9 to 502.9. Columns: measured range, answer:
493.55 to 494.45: -0.16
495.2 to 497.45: 0.28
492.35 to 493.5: -0.23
